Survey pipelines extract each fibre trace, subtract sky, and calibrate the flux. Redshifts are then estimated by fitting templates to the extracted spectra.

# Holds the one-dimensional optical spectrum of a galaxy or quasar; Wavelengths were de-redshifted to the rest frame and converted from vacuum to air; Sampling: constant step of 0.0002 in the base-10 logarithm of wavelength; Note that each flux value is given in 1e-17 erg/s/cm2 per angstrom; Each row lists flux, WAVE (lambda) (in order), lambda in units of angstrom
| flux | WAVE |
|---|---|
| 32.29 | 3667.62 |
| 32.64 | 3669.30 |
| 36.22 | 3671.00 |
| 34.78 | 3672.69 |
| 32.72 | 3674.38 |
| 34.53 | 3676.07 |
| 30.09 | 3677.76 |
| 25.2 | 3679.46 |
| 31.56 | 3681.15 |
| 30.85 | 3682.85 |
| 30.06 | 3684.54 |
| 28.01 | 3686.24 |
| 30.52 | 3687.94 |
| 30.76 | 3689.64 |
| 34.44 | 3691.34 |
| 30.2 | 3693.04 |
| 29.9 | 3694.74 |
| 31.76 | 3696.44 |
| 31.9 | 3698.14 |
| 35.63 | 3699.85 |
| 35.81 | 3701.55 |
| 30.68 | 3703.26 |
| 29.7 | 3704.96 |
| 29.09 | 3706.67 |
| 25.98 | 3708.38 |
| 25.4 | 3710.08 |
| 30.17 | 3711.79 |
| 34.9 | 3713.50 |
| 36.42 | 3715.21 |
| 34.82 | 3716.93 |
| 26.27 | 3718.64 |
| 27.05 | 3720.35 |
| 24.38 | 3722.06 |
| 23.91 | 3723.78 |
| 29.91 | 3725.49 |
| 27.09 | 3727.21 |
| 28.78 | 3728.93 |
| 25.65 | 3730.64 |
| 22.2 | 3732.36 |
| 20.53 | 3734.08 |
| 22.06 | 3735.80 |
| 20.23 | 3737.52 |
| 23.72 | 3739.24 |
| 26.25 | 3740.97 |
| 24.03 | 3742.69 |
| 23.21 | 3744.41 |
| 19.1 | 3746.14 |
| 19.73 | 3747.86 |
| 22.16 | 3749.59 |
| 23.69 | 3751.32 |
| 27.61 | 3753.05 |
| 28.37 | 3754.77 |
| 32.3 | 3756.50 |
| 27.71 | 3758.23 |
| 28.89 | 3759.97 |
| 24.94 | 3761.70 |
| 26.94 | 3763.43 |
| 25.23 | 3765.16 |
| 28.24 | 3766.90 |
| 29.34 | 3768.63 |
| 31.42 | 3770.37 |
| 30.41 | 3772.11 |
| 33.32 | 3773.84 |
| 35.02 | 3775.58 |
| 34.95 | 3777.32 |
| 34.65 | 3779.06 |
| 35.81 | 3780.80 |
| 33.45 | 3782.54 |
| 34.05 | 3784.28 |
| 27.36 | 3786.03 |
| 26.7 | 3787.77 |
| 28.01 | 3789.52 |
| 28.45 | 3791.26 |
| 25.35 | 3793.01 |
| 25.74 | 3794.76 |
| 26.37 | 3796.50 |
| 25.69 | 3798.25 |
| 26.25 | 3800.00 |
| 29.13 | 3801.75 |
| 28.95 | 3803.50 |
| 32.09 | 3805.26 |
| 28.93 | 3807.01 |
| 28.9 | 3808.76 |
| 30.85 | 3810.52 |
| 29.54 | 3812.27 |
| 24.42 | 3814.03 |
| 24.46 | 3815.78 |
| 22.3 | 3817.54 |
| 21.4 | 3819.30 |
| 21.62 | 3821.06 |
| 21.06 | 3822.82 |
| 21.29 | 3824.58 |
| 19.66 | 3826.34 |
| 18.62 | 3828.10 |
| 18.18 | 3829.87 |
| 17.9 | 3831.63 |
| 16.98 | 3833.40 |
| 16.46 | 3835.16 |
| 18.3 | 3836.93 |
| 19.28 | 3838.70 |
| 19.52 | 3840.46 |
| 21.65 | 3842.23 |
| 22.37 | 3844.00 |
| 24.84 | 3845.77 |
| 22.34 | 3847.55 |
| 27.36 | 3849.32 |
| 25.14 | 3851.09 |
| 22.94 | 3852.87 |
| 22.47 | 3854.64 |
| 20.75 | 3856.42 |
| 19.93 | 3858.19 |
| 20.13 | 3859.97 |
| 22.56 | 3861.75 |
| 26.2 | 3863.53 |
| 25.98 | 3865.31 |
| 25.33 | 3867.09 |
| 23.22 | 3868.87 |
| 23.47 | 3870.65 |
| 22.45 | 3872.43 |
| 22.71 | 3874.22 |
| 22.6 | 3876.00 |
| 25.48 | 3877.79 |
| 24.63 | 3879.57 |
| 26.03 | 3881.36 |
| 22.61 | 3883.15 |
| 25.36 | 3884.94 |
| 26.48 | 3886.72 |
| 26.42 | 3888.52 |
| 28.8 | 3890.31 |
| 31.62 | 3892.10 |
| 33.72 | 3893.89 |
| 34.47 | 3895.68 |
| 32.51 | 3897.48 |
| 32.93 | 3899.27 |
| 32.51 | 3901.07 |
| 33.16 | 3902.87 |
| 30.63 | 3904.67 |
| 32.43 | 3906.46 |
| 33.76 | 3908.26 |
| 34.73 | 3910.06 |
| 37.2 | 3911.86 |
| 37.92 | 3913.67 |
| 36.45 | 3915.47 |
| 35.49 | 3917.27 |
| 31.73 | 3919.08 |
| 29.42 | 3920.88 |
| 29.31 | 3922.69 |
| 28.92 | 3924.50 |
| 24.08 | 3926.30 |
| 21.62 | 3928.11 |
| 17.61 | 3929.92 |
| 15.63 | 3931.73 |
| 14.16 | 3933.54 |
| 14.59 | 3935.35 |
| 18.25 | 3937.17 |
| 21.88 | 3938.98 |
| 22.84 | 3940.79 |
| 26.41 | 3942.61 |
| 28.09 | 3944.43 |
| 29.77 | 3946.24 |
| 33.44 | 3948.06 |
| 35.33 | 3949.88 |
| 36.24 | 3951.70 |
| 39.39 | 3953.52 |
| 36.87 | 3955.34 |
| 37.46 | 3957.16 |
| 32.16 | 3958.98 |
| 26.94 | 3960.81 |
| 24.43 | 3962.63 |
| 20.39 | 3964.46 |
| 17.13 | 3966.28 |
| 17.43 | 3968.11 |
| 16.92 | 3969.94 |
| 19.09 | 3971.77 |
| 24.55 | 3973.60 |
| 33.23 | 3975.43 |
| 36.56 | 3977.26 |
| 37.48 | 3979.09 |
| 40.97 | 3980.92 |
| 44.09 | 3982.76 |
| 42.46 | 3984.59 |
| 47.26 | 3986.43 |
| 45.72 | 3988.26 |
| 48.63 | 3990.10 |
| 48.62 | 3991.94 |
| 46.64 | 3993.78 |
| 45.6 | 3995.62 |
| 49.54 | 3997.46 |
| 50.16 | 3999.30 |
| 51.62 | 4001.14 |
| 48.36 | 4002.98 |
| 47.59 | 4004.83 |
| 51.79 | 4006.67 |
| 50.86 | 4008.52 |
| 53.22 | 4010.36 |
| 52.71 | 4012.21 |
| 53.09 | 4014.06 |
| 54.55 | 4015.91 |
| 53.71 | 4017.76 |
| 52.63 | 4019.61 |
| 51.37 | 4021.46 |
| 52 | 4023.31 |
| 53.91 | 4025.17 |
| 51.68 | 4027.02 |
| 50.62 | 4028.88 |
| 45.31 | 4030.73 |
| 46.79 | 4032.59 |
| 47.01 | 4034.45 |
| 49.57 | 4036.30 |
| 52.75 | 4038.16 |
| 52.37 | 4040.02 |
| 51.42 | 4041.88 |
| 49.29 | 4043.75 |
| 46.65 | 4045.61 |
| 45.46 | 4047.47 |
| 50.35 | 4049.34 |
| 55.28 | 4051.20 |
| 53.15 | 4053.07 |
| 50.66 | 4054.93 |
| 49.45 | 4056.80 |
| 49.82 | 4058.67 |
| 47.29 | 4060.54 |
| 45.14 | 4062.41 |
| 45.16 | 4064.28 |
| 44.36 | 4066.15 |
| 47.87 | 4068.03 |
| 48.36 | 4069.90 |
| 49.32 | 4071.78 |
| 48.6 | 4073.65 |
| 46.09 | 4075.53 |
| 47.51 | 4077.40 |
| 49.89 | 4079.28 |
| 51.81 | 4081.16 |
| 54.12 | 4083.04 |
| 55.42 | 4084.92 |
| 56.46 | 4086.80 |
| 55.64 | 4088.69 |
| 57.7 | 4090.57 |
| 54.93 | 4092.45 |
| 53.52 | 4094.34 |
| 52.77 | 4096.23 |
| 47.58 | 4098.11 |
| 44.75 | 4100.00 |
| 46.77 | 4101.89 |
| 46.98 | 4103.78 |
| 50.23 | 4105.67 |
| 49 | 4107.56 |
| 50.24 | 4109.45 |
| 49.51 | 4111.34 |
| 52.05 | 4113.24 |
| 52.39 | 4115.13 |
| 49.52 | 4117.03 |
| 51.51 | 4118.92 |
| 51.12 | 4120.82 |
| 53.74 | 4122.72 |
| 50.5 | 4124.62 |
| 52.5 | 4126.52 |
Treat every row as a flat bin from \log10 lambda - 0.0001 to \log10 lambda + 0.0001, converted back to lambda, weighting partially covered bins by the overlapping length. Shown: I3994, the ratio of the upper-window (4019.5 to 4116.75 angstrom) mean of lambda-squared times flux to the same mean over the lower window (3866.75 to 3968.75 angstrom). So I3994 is 1.9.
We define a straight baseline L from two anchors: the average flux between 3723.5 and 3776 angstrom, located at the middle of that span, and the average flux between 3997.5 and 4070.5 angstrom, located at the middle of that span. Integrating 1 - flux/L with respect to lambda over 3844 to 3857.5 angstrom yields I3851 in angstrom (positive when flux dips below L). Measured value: 4.3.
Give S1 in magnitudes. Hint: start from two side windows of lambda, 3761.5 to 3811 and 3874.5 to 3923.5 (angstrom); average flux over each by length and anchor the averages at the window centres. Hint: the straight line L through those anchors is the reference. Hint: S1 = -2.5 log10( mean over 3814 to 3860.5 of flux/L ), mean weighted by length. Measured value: 0.38 mag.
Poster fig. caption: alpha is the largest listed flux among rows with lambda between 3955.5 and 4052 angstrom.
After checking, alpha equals 55.28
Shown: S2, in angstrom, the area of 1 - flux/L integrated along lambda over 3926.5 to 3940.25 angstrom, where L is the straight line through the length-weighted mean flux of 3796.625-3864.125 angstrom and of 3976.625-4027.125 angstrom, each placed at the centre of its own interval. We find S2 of 7.3 angstrom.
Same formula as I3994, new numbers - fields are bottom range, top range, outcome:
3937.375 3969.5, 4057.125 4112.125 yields 1.89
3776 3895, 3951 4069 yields 1.93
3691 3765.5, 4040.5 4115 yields 2.19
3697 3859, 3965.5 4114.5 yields 2.07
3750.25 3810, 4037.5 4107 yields 1.99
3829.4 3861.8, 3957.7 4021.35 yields 2.10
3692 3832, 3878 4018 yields 1.37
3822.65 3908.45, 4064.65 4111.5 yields 2.29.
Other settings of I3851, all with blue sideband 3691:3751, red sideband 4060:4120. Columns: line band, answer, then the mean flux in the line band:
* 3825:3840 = 7.0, 18.3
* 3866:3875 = 3.2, 23.5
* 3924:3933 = 4.3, 21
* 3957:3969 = 5.1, 24.4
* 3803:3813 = 0.9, 29.9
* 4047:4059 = -0.8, 50.8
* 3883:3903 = 4.1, 30.2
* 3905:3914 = 1.0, 34.8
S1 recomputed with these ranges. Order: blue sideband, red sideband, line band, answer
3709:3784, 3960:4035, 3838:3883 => 0.434 mag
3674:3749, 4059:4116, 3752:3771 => 0.108 mag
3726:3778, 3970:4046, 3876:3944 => 0.363 mag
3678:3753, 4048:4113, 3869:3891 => 0.466 mag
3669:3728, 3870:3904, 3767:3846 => 0.121 mag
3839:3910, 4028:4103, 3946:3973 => 0.283 mag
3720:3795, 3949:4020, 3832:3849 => 0.492 mag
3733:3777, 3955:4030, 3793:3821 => 0.112 mag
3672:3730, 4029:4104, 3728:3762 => 0.312 mag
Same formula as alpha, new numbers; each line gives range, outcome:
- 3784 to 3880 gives 34.05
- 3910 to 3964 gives 39.39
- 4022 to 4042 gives 53.91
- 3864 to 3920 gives 37.92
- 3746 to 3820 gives 35.81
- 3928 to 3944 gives 26.41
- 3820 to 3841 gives 21.62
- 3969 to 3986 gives 44.09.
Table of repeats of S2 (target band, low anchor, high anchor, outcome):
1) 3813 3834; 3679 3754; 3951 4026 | 7.81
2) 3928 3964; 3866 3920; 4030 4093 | 9.47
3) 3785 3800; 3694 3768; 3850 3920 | 0.44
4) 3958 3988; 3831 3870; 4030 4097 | 6.25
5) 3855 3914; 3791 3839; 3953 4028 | 6.47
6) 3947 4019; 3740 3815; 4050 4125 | 5.54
